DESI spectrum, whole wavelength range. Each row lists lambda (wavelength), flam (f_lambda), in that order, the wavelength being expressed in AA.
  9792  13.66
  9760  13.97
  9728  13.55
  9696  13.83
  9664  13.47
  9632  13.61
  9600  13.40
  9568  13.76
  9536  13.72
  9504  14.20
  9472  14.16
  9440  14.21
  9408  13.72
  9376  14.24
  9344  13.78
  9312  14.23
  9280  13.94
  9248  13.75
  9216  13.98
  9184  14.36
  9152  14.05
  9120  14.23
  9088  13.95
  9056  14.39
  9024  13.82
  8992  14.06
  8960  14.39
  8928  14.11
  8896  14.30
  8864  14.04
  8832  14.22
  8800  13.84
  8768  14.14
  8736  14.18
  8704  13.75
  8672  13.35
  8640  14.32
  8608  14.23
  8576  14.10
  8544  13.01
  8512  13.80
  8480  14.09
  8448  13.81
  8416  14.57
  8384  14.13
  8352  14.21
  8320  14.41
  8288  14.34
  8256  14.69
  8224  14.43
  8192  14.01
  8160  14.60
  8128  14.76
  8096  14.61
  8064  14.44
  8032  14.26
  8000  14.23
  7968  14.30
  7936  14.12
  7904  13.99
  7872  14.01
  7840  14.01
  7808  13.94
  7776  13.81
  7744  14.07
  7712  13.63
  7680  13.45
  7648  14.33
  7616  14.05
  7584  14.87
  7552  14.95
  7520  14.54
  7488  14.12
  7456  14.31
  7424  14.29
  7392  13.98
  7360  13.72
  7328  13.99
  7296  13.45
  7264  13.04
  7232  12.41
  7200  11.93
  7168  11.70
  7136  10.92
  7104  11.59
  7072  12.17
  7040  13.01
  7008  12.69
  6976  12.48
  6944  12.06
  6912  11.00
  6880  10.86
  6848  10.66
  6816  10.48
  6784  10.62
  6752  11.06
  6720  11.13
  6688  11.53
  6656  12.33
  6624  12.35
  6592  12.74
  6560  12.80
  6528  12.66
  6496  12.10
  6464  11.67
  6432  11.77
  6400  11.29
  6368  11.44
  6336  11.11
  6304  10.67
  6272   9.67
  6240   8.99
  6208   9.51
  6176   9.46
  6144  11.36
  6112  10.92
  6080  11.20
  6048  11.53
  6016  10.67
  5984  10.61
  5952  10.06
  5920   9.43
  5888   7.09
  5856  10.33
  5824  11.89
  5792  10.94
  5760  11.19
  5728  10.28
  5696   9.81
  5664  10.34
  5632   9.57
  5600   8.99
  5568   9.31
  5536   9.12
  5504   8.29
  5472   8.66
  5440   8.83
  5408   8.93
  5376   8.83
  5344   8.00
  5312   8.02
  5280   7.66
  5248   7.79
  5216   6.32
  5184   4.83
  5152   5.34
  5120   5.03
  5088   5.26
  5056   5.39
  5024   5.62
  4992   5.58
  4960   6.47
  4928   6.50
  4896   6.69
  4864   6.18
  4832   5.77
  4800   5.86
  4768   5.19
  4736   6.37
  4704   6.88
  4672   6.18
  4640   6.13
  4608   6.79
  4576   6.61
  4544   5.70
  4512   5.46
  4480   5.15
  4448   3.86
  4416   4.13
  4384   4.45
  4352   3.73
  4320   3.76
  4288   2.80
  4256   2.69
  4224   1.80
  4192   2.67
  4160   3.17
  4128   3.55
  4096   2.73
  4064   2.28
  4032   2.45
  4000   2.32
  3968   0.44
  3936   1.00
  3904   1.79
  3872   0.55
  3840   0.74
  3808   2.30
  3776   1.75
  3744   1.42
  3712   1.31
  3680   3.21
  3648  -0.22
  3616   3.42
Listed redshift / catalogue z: 0.000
